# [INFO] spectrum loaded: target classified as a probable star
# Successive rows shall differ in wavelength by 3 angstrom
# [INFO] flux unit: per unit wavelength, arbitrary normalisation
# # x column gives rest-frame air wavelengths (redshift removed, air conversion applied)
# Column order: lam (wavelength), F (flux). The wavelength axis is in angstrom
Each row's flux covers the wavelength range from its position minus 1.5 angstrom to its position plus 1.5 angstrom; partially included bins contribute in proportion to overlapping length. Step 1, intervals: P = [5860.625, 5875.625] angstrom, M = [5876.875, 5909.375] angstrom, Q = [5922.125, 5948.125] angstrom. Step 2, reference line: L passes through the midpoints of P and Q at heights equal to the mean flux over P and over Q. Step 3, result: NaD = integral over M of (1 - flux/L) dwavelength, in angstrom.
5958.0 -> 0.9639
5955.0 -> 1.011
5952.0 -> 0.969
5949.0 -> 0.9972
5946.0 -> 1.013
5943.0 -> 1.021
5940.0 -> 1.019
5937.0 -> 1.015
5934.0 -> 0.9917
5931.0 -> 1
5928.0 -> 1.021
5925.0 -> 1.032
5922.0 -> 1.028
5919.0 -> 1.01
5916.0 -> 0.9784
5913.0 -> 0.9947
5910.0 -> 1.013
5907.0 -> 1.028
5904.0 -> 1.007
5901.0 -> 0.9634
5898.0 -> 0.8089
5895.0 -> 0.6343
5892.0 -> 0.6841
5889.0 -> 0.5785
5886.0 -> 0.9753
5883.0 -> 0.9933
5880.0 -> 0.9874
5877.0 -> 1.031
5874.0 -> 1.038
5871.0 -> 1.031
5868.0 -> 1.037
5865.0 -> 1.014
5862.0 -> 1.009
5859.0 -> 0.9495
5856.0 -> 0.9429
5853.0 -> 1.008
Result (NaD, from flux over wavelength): 4.56 angstrom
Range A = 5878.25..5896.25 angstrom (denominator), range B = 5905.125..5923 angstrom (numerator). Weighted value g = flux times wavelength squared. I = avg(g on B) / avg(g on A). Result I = 1.2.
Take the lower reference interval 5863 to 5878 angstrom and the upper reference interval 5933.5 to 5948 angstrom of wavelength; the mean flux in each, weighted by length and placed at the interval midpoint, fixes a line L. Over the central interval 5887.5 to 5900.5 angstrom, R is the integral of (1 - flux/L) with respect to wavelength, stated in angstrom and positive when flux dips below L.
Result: 4.1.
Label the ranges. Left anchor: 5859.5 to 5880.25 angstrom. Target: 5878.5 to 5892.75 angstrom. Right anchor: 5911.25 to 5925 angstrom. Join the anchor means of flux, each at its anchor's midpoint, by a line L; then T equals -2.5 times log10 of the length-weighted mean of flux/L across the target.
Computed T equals 0.19 mag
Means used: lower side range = 1.02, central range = 0.852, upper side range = 1.01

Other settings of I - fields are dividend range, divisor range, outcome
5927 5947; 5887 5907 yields 1.28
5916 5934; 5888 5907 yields 1.27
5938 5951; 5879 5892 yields 1.20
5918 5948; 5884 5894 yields 1.37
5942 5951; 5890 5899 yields 1.47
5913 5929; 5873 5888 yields 1.04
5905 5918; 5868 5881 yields 0.99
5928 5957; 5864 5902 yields 1.13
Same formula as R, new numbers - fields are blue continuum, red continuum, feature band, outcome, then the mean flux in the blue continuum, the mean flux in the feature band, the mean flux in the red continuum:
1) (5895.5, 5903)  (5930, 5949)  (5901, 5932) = -2.88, 0.861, 1.01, 1.01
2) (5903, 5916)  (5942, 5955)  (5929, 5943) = -0.08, 1.01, 1.01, 1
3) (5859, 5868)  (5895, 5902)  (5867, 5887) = -1.66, 1.01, 1.01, 0.827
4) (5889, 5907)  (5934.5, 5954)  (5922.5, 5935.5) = -0.97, 0.817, 1.01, 1.01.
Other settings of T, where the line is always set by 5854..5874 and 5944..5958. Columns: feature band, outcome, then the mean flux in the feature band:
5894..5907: 0.134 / 0.882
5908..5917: -0.001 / 0.998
